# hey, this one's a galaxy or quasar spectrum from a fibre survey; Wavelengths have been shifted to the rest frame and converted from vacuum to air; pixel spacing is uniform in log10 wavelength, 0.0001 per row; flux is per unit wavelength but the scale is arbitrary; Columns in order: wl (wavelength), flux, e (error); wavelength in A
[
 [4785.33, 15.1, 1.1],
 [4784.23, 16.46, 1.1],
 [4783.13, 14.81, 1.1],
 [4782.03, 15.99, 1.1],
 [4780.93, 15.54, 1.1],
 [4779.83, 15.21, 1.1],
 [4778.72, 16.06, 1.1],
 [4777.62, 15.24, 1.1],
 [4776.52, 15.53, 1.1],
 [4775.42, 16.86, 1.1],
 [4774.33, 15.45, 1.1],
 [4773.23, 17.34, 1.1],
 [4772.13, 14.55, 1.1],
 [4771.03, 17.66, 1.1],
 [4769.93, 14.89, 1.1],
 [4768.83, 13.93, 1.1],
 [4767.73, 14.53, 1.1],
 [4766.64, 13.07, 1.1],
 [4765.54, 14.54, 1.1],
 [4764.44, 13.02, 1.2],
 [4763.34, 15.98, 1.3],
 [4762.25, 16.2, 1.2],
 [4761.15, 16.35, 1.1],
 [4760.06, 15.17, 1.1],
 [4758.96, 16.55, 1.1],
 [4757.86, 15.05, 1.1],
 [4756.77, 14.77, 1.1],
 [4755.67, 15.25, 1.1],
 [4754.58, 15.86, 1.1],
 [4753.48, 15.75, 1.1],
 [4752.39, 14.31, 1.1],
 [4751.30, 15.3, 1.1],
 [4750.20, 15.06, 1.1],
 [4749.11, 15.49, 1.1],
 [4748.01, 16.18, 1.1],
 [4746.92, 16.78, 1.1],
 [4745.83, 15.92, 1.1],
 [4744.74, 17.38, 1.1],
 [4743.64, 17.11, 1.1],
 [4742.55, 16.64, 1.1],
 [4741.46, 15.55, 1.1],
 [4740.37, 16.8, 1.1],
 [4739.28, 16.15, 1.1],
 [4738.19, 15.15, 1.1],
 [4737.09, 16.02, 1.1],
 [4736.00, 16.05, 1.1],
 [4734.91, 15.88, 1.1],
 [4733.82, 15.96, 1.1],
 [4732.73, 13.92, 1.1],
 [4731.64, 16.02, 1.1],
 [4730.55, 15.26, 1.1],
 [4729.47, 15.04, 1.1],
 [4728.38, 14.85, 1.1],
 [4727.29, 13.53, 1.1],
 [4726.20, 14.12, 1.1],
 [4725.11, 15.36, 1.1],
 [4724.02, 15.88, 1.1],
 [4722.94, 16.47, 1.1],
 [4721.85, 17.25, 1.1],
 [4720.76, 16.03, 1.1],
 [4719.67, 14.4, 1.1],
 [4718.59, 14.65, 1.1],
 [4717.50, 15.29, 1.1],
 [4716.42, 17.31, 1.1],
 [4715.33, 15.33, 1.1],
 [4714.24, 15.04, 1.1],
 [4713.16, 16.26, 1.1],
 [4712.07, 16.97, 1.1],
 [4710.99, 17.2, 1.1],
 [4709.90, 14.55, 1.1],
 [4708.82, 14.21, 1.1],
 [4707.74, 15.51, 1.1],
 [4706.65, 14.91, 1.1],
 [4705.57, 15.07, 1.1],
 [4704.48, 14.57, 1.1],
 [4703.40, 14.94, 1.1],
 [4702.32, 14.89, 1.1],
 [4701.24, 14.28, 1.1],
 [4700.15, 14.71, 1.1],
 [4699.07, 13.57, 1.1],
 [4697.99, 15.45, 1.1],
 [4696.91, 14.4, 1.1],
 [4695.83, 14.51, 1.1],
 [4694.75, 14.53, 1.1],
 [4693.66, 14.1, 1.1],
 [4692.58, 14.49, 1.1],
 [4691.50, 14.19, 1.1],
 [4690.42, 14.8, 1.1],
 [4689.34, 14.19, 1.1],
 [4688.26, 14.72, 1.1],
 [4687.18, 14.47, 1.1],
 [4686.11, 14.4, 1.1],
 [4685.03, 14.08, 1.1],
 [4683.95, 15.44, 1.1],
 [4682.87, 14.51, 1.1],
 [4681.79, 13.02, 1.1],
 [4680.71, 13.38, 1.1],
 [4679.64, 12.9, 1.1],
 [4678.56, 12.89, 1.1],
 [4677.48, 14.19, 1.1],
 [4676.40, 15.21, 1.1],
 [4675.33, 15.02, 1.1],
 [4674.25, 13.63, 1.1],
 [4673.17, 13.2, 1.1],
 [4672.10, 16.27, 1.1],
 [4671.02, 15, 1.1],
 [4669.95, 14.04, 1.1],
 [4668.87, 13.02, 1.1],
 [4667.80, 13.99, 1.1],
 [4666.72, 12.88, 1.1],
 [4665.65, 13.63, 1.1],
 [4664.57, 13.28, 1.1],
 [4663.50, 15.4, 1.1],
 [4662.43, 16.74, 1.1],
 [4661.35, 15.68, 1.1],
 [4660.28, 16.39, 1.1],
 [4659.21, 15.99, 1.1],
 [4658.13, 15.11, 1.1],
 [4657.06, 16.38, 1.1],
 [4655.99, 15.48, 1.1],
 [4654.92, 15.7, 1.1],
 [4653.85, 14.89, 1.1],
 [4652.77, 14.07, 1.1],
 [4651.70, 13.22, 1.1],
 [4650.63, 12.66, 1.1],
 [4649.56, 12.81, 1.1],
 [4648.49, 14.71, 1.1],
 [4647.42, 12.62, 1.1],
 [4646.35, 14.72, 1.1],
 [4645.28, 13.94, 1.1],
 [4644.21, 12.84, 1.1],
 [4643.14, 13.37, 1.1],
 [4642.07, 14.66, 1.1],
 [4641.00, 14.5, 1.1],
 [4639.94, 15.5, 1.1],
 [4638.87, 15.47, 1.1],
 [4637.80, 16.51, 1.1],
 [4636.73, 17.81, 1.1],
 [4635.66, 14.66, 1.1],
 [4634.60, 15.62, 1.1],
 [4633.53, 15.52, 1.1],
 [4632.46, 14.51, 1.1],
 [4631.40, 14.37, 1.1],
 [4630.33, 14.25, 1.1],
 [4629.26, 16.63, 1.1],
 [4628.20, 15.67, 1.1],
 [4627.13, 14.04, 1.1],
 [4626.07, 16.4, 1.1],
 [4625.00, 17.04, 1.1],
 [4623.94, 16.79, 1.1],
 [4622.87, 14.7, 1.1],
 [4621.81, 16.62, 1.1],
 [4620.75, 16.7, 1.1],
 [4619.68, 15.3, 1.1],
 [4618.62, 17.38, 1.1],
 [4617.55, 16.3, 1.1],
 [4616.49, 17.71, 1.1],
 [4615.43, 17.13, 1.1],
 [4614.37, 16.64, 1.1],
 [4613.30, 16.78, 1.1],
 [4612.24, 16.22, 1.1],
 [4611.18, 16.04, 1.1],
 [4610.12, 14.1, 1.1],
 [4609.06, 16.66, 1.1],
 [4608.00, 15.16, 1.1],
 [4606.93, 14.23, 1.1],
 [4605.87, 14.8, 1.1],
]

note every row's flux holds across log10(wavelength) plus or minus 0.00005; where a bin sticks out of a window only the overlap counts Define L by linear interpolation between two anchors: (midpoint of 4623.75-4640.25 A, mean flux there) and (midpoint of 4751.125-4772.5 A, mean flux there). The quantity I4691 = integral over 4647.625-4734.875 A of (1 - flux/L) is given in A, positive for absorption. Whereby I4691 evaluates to 3.6 A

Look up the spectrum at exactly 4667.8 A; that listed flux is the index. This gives 13.99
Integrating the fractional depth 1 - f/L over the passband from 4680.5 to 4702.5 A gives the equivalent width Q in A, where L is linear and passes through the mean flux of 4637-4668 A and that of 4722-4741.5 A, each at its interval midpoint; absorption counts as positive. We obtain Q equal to 1.0 A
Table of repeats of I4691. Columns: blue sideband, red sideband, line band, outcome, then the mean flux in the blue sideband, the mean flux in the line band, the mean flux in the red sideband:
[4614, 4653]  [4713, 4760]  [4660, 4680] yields 1.3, 15.2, 14.4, 15.6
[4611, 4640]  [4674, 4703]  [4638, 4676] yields 1.6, 16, 14.5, 14.3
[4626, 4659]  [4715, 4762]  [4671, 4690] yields 1.1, 14.8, 14.2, 15.7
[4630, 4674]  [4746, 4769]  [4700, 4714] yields -0.3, 14.7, 15.2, 15.2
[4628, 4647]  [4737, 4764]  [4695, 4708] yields 0.6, 15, 14.7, 15.9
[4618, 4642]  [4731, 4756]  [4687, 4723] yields 1.6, 15.7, 15.1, 15.9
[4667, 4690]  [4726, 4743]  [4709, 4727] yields -0.7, 14.2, 15.7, 15.5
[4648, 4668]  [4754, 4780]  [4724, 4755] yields -0.9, 14.7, 15.6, 15.4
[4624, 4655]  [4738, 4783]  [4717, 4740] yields 0.0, 14.8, 15.4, 15.6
